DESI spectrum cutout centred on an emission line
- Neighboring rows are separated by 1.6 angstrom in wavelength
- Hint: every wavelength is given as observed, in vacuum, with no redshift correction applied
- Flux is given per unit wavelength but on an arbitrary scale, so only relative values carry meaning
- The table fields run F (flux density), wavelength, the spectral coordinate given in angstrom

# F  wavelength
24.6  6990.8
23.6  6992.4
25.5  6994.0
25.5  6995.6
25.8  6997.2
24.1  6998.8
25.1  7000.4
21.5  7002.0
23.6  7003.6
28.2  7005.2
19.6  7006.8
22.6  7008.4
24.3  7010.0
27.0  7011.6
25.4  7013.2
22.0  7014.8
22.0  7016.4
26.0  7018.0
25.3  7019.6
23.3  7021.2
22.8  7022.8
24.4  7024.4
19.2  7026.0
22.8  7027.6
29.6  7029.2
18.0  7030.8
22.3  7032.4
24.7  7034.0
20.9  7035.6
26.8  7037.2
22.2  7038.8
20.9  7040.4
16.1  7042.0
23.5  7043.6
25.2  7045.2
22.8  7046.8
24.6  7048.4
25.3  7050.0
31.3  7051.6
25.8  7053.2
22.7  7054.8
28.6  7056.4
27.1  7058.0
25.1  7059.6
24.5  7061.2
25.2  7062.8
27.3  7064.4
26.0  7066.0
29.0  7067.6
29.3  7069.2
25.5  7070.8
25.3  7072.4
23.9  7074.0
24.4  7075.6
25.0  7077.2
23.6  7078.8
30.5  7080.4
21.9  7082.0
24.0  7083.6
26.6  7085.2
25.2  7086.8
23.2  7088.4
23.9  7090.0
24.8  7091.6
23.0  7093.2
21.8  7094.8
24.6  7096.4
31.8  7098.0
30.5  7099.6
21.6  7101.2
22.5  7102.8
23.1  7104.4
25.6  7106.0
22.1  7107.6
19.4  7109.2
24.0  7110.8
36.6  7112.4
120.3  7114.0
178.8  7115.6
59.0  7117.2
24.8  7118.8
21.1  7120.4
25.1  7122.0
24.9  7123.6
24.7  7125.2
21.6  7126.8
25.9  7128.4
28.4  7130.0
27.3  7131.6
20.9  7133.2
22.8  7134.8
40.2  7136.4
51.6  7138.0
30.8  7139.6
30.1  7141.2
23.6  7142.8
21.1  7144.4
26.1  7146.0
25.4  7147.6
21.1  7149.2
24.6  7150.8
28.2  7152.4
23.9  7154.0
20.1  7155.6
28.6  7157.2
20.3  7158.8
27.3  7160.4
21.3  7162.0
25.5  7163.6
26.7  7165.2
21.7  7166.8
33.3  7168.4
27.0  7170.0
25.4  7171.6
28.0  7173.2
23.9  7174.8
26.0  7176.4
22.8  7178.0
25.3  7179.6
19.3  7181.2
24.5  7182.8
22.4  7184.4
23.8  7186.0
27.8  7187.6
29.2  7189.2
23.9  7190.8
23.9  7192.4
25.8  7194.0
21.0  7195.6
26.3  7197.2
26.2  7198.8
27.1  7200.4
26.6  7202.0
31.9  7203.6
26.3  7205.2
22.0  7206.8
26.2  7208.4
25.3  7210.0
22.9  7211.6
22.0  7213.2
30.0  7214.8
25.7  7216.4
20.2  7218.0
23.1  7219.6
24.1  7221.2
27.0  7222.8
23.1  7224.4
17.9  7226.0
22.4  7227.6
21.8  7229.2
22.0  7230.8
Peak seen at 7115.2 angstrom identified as H-alpha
